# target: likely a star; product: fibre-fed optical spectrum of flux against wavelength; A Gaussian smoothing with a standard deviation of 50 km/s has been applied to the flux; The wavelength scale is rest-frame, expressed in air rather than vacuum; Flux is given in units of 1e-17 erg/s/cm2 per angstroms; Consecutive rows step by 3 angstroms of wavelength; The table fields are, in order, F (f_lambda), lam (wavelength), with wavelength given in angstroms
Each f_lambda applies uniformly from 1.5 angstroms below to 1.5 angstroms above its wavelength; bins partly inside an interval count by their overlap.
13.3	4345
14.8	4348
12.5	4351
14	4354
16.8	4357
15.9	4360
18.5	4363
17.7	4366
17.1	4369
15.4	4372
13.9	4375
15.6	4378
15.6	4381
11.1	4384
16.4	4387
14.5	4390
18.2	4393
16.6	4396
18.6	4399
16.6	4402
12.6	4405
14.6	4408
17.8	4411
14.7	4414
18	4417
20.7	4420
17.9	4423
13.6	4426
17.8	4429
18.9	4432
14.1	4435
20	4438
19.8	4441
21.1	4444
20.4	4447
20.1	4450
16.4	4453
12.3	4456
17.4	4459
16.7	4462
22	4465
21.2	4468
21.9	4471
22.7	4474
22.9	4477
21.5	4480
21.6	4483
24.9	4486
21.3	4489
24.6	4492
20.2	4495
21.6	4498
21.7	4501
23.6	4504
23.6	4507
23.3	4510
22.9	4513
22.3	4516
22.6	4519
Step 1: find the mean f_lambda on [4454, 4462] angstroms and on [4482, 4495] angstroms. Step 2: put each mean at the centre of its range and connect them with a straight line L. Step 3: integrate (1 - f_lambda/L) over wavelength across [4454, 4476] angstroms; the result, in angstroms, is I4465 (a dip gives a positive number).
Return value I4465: -2.6 angstroms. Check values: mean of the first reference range 15.3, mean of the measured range 19.2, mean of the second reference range 22.8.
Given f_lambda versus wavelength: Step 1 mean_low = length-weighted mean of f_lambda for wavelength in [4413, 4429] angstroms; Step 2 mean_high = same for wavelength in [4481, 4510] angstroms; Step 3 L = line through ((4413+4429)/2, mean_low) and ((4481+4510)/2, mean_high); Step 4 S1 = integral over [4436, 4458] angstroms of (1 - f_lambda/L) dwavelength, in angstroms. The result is 0.6 angstroms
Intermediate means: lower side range 17.1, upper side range 22.6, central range 18.5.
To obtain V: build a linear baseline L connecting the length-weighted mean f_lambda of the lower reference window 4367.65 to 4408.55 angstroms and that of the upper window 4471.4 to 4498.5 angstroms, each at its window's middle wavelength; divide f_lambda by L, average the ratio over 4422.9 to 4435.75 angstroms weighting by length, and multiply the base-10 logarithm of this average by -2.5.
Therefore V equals 0.124 mag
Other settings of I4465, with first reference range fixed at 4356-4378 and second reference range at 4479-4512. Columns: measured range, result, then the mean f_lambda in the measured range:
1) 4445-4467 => 2.78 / 18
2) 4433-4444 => 0.78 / 18.4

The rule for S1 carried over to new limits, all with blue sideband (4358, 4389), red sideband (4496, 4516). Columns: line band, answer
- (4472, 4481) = -0.5 angstroms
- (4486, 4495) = -0.4 angstroms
